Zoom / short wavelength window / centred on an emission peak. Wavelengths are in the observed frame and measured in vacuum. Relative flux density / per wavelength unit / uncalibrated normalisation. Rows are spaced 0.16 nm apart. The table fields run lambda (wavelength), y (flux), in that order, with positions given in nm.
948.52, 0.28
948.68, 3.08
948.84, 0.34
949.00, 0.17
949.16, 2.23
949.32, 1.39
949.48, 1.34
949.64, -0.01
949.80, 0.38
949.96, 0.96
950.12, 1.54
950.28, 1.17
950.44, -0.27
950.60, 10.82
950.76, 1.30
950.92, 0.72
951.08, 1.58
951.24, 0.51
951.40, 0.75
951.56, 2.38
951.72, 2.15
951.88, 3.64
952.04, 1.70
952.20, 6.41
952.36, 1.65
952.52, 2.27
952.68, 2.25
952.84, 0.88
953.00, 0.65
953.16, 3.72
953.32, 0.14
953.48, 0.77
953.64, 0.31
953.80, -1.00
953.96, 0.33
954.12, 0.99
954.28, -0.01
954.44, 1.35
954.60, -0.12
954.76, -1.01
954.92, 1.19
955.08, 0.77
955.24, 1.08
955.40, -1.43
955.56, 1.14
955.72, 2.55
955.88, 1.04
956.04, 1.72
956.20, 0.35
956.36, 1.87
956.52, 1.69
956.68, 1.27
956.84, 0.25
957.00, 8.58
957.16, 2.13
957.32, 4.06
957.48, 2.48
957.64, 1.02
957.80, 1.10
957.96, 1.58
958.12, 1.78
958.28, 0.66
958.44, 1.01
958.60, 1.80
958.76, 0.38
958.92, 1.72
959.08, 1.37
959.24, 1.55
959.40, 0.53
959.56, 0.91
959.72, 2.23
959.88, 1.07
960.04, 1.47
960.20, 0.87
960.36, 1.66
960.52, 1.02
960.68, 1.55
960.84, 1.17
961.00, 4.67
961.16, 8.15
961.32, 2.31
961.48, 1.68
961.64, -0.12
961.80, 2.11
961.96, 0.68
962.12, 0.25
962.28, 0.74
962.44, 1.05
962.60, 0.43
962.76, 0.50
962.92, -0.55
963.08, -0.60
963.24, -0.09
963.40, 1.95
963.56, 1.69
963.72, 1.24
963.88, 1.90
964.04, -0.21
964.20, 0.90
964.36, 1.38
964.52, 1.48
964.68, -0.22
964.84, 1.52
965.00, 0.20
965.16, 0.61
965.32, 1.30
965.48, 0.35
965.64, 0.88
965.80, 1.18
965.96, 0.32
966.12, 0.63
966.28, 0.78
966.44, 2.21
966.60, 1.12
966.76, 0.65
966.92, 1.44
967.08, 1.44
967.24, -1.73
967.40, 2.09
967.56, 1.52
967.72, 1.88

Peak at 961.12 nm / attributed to [O III]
